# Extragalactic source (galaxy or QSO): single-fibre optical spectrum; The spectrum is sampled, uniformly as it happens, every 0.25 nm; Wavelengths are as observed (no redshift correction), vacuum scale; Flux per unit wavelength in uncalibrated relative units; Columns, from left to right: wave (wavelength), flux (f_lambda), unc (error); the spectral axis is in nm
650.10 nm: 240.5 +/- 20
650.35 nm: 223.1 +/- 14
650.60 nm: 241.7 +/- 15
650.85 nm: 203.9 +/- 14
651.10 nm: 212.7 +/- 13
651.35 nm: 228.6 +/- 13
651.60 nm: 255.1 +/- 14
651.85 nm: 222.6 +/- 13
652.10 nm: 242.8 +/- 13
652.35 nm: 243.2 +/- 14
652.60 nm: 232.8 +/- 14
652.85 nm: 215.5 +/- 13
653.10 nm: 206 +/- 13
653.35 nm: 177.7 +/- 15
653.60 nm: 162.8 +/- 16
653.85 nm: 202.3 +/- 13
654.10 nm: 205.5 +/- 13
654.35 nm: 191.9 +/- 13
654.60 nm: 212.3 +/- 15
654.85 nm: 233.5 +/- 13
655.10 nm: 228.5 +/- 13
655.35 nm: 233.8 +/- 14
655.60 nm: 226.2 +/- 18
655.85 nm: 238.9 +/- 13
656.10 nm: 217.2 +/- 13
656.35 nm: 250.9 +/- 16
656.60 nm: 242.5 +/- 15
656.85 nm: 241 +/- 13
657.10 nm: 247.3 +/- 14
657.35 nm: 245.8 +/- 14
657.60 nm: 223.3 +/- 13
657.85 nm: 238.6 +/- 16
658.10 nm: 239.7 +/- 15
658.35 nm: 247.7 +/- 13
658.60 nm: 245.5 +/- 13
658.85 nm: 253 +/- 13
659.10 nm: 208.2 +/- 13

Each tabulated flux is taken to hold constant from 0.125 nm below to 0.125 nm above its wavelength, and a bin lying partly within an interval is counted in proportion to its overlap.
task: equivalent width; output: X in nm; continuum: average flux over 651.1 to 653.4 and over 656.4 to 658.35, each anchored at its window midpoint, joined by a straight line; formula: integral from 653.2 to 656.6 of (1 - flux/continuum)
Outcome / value 0.27 nm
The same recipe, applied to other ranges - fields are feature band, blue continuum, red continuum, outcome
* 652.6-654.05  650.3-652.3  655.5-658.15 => 0.22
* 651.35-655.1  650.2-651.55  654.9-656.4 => 0.20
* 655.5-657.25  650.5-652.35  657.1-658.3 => -0.01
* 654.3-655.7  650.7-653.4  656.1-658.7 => 0.06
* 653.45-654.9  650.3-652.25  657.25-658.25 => 0.21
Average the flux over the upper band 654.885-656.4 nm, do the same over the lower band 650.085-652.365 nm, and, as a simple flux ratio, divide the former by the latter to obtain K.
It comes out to 1.01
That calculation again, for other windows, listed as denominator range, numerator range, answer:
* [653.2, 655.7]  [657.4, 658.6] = 1.15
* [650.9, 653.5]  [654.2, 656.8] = 1.02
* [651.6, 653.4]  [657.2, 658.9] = 1.08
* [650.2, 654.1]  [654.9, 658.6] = 1.09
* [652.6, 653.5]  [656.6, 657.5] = 1.20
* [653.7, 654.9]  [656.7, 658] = 1.16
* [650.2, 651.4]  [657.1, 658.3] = 1.07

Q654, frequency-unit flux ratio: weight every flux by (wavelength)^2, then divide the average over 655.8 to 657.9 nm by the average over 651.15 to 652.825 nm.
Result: 1.03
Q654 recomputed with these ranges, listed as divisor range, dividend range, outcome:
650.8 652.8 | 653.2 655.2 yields 0.88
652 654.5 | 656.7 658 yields 1.17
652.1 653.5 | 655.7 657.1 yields 1.11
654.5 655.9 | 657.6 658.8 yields 1.07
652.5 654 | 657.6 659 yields 1.24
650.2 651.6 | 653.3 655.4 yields 0.92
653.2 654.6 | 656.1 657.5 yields 1.28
